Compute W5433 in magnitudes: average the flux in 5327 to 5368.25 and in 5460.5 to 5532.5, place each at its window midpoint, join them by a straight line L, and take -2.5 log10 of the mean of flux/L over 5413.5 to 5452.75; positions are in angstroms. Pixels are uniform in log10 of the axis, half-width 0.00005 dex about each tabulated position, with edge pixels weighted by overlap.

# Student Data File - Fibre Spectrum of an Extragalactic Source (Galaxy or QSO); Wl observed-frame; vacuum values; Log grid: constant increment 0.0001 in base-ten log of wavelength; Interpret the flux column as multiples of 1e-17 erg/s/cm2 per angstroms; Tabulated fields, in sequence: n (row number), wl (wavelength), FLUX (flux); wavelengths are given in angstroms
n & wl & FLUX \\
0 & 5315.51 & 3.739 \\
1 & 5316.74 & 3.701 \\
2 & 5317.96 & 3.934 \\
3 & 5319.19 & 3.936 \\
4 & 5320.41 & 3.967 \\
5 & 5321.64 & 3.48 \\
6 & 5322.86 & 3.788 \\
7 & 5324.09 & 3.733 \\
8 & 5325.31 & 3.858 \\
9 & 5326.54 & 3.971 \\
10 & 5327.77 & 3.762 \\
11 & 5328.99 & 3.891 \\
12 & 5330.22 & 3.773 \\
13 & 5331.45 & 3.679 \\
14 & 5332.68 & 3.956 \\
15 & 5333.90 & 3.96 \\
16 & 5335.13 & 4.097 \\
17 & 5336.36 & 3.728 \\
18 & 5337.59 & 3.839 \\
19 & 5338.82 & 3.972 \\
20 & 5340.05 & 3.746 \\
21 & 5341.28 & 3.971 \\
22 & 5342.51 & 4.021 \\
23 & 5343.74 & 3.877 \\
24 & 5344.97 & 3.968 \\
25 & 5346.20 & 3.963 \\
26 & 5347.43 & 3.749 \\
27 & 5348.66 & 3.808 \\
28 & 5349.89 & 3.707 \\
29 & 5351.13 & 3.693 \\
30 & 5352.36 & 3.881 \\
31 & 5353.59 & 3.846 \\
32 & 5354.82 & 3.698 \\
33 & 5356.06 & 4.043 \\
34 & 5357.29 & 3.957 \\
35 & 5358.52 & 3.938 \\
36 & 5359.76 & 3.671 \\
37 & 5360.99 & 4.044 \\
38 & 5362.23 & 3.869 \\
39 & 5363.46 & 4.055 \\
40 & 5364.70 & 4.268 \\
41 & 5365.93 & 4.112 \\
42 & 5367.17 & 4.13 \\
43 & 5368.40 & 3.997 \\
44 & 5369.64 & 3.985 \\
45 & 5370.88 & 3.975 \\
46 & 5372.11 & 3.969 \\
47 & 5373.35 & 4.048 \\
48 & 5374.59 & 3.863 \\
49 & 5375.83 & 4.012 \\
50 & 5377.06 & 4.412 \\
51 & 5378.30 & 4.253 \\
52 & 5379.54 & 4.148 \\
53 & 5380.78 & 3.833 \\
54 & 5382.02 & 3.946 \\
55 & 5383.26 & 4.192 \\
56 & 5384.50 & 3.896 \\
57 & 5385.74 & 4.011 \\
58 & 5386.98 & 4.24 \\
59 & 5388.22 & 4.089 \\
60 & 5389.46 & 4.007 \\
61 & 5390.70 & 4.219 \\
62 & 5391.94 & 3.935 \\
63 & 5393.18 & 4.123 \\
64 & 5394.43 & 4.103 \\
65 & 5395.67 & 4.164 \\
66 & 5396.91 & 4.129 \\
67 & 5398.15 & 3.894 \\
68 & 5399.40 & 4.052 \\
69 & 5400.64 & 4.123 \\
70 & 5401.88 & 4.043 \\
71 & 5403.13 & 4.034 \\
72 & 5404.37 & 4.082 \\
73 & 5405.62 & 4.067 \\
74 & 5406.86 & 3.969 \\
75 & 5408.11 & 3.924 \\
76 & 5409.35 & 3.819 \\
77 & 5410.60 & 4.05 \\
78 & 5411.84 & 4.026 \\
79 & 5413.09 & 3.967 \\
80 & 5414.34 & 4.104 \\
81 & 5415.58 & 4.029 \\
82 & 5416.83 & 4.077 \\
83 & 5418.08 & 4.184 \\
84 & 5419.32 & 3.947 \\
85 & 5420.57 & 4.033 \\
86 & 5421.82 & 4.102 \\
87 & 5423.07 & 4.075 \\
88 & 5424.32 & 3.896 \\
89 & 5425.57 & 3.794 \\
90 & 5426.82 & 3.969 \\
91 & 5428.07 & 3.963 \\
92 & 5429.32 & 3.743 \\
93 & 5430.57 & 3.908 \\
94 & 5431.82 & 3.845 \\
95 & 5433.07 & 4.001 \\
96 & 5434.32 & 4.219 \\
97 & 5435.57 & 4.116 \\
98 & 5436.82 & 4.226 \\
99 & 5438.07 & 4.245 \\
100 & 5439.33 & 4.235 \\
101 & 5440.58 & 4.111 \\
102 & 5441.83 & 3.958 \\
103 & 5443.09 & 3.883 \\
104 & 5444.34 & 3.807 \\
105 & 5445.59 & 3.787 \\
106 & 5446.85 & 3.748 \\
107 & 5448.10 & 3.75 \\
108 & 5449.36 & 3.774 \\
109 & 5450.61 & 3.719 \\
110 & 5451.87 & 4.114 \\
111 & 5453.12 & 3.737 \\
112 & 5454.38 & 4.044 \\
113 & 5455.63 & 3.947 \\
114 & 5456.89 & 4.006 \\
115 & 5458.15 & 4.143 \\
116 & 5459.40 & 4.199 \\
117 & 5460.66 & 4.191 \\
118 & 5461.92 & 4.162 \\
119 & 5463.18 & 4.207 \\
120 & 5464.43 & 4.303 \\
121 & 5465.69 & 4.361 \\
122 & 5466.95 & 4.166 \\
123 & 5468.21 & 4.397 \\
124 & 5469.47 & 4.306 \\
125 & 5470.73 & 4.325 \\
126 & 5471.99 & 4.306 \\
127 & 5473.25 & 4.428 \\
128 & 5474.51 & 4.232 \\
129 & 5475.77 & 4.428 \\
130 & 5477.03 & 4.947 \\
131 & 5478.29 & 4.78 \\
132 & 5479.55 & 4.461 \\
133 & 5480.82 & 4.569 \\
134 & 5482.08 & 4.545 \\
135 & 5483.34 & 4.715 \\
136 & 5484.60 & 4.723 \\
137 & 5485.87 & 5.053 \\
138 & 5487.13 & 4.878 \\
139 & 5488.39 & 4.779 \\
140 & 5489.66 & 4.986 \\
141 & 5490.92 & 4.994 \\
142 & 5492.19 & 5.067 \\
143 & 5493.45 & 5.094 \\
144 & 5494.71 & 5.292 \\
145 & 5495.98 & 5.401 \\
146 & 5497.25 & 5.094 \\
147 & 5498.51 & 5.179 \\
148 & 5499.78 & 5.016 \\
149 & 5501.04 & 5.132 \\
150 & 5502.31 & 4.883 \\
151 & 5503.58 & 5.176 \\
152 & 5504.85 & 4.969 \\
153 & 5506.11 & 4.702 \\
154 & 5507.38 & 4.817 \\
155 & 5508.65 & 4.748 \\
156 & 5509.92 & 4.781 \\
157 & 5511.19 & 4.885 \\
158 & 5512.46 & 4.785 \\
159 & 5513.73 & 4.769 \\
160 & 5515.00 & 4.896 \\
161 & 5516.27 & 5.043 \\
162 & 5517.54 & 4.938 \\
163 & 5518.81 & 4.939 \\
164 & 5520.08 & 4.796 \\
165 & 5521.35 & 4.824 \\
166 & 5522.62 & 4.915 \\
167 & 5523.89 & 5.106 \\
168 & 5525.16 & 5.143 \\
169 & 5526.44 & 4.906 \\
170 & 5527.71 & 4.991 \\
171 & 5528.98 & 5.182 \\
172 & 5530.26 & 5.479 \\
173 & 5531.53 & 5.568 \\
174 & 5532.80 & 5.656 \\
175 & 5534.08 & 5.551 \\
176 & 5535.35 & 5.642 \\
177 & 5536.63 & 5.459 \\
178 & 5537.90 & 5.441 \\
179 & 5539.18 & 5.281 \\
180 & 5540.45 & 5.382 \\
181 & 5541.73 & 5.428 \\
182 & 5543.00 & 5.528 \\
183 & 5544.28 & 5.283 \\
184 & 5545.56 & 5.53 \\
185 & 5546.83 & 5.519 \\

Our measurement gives 0.11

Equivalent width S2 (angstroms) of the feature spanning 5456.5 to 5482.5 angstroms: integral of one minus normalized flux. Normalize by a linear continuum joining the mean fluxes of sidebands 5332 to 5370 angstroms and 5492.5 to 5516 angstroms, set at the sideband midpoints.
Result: 2.1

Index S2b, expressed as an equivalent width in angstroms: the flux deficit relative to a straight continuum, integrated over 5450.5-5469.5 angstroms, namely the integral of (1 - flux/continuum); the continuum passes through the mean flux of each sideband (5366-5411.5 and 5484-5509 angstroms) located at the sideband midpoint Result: 2.2 angstroms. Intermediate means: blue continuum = 4.05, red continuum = 5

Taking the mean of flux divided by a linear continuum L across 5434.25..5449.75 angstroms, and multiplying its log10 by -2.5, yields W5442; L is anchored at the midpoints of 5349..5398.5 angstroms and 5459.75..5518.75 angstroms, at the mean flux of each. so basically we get 0.12 mag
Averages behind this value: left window 4.01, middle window 3.98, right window 4.74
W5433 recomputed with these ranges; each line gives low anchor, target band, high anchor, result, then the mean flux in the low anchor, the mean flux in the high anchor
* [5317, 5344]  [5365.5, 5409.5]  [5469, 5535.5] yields 0.04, 3.86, 4.92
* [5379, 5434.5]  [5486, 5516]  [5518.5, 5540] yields 0.00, 4.02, 5.24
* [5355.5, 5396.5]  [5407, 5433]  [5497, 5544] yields 0.10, 4.05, 5.11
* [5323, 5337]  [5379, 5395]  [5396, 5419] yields -0.02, 3.85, 4.03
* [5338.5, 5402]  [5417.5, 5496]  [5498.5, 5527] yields 0.07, 3.99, 4.92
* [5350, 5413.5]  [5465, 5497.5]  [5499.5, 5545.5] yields 0.02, 4.01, 5.12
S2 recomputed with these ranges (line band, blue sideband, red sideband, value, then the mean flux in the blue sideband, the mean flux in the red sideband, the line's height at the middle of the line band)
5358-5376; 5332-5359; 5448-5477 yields -0.3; 3.88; 4.17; 3.93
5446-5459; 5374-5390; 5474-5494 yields 1.9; 4.07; 4.77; 4.55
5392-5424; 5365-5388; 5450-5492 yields 1.0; 4.06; 4.41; 4.18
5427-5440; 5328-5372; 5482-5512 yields 1.3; 3.91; 4.96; 4.51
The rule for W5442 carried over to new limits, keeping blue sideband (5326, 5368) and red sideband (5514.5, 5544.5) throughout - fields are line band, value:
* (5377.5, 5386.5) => 0.03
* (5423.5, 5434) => 0.15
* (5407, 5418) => 0.10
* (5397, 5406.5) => 0.07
